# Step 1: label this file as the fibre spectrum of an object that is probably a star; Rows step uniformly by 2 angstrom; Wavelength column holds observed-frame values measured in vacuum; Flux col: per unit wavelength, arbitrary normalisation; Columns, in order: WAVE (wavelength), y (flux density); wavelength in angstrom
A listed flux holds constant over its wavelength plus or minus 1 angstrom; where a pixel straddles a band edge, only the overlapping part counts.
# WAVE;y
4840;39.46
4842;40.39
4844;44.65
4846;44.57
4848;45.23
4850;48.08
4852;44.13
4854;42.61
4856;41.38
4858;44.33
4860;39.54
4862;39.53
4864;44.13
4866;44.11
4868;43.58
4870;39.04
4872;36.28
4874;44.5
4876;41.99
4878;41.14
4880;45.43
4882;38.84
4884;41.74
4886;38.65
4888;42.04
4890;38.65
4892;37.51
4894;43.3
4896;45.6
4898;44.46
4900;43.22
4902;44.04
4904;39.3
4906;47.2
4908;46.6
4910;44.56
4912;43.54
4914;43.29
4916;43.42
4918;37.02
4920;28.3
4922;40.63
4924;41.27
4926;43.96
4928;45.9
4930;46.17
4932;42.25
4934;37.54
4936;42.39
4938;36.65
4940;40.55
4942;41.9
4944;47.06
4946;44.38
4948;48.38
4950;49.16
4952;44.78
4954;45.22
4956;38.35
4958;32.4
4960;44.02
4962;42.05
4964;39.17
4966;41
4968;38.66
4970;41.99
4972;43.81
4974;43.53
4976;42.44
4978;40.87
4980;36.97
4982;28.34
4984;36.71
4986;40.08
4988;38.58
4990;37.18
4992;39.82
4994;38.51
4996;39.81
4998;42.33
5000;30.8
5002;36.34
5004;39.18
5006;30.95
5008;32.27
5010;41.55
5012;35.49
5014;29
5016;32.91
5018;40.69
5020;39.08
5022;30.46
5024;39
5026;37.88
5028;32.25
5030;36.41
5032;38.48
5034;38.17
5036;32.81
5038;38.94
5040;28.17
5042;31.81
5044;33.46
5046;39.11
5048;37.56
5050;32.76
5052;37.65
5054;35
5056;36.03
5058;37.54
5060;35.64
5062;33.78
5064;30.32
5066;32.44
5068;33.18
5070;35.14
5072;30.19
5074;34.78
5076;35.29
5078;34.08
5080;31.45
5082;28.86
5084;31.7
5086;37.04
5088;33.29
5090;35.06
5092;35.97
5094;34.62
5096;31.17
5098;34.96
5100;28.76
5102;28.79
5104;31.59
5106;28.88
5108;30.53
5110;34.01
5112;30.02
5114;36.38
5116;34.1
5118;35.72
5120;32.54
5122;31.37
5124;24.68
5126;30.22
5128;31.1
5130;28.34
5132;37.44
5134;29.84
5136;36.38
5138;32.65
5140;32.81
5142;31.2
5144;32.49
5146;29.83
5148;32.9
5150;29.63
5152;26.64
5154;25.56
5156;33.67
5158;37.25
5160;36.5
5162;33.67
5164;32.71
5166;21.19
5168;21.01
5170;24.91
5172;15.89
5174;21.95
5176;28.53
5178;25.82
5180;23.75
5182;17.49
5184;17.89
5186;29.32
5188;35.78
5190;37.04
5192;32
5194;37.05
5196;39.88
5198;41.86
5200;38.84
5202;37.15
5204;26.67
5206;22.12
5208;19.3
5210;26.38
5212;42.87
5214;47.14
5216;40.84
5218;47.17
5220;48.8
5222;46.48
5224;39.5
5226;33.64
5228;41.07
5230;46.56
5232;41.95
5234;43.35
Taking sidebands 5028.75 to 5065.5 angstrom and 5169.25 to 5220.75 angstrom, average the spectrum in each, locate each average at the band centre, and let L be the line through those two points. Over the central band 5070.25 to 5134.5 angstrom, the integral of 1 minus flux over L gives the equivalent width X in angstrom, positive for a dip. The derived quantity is 2.94 angstrom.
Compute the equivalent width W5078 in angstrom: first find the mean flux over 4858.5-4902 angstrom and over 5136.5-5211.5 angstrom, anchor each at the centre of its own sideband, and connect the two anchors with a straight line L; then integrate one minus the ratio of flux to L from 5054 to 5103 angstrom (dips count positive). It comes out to 0.2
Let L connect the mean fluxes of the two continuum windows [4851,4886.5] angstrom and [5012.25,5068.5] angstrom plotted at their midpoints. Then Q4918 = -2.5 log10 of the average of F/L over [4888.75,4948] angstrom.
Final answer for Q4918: -0.06 mag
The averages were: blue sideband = 41.8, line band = 42.2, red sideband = 35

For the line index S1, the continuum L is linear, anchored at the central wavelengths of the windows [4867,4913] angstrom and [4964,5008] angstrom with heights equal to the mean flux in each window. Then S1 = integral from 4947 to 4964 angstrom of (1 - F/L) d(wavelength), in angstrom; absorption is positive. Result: -1.4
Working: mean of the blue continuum 42.2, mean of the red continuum 38.3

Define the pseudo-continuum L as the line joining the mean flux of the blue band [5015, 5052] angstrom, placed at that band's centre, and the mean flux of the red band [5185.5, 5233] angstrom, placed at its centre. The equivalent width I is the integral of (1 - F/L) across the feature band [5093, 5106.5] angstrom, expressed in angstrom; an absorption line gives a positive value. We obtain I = 1.86 angstrom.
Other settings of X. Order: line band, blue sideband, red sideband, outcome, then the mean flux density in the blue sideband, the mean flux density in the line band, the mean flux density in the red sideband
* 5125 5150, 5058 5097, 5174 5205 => 0.1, 33.5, 32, 31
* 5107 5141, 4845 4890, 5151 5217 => 0.3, 42.2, 32.2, 30.3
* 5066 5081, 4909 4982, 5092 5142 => 0.5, 41.6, 33.4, 32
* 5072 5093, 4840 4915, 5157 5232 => 1.6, 42.6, 33.6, 33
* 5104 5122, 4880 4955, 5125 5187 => -0.9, 42.5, 32.6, 28.7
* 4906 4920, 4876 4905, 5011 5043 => -0.6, 41.7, 42.3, 35.1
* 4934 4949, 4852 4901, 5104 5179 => -1.4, 41.8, 42.7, 30.2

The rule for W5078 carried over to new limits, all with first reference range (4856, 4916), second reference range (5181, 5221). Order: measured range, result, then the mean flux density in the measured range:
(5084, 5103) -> 2.0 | 33.2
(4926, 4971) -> -1.8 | 42.3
